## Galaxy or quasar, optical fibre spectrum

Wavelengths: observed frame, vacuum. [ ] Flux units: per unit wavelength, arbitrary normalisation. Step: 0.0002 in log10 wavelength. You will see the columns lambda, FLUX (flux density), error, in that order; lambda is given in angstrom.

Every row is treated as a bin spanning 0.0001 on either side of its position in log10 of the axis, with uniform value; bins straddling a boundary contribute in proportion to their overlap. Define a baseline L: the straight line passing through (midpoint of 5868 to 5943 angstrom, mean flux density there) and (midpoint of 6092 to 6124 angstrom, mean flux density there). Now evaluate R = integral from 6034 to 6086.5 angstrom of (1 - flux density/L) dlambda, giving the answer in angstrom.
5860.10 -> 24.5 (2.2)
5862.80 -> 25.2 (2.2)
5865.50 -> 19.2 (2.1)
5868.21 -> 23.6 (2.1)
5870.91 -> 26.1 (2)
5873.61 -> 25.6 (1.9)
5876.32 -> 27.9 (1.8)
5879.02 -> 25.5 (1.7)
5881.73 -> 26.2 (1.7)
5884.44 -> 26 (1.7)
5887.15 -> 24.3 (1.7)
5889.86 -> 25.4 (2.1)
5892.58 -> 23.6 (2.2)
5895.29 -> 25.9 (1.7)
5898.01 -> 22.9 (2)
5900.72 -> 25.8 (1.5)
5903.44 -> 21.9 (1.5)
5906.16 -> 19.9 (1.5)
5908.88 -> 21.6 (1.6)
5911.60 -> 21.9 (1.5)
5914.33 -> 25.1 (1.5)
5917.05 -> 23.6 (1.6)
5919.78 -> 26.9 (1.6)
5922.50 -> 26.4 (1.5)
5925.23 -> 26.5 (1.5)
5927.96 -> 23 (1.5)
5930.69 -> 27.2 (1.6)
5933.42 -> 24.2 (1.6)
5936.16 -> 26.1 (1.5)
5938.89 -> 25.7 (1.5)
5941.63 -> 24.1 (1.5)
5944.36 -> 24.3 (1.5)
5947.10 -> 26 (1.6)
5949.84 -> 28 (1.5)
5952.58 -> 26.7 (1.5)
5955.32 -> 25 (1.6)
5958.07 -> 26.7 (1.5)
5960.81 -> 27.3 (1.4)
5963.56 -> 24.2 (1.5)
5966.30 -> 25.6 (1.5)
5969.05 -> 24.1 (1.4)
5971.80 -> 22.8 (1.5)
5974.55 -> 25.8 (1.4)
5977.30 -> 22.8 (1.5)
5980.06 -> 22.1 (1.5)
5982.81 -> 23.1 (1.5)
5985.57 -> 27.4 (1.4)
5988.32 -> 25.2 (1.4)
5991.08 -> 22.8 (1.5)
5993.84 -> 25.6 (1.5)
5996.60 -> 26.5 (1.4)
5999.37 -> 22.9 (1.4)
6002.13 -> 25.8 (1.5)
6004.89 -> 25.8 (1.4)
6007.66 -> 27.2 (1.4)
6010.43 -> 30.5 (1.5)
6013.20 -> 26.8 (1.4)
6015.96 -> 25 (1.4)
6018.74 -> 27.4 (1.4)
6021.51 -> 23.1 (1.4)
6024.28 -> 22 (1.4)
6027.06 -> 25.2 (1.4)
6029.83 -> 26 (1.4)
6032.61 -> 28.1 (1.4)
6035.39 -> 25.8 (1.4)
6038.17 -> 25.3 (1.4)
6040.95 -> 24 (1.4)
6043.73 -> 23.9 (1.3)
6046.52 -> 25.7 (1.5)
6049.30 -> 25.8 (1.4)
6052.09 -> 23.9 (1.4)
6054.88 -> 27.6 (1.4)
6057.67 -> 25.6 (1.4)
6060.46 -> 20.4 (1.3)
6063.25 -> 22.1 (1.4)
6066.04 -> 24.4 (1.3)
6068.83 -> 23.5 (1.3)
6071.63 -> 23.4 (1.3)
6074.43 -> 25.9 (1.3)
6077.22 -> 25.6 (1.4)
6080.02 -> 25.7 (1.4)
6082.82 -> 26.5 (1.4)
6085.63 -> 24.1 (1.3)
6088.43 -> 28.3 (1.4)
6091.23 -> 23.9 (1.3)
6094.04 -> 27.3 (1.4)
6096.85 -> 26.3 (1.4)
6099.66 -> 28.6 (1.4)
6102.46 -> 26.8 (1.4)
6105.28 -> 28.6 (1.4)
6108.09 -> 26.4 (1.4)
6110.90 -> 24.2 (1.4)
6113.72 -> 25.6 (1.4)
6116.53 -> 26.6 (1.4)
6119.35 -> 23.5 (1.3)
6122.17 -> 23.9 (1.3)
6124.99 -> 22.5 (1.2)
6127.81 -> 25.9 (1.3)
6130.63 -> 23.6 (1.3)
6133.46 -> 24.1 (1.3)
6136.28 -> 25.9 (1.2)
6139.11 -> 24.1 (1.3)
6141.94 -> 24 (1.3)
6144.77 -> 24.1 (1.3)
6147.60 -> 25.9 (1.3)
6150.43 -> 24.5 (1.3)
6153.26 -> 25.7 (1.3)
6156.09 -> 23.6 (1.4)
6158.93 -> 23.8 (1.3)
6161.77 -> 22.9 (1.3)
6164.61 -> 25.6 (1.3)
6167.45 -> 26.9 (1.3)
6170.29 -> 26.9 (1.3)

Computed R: 2.2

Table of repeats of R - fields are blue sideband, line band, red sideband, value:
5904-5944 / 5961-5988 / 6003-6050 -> 0.7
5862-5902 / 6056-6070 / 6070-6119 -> 1.4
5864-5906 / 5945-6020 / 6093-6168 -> -2.2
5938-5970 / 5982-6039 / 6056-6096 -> -0.8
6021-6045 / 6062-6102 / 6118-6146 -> -1.5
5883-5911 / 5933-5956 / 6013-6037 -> -1.2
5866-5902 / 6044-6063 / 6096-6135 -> 0.6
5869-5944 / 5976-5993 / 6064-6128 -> 0.8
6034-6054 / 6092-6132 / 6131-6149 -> -1.5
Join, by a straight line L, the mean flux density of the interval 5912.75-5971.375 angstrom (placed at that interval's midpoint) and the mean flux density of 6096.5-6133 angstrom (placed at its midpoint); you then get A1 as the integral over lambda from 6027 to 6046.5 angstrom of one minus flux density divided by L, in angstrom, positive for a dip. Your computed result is 0.0 angstrom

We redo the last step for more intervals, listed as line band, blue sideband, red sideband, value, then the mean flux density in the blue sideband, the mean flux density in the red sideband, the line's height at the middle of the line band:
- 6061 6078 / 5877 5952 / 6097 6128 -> 1.1 angstrom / 24.8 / 25.7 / 25.5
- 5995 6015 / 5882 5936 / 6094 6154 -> -1.3 angstrom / 24.4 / 25.3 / 24.8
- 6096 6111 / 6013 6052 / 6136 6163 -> -1.4 angstrom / 25.2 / 24.4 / 24.7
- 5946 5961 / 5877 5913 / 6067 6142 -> -1.4 angstrom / 24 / 25.4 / 24.4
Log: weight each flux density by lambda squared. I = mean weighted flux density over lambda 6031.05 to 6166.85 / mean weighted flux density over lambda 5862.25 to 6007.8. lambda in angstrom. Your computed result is 1.07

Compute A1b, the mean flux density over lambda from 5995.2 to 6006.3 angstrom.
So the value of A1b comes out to 25.2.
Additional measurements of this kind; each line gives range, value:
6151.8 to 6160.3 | 24.4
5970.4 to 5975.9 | 24.3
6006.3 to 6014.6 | 28.2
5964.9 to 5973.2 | 24.2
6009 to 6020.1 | 27.4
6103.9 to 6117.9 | 26.3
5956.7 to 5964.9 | 26.1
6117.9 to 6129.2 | 24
